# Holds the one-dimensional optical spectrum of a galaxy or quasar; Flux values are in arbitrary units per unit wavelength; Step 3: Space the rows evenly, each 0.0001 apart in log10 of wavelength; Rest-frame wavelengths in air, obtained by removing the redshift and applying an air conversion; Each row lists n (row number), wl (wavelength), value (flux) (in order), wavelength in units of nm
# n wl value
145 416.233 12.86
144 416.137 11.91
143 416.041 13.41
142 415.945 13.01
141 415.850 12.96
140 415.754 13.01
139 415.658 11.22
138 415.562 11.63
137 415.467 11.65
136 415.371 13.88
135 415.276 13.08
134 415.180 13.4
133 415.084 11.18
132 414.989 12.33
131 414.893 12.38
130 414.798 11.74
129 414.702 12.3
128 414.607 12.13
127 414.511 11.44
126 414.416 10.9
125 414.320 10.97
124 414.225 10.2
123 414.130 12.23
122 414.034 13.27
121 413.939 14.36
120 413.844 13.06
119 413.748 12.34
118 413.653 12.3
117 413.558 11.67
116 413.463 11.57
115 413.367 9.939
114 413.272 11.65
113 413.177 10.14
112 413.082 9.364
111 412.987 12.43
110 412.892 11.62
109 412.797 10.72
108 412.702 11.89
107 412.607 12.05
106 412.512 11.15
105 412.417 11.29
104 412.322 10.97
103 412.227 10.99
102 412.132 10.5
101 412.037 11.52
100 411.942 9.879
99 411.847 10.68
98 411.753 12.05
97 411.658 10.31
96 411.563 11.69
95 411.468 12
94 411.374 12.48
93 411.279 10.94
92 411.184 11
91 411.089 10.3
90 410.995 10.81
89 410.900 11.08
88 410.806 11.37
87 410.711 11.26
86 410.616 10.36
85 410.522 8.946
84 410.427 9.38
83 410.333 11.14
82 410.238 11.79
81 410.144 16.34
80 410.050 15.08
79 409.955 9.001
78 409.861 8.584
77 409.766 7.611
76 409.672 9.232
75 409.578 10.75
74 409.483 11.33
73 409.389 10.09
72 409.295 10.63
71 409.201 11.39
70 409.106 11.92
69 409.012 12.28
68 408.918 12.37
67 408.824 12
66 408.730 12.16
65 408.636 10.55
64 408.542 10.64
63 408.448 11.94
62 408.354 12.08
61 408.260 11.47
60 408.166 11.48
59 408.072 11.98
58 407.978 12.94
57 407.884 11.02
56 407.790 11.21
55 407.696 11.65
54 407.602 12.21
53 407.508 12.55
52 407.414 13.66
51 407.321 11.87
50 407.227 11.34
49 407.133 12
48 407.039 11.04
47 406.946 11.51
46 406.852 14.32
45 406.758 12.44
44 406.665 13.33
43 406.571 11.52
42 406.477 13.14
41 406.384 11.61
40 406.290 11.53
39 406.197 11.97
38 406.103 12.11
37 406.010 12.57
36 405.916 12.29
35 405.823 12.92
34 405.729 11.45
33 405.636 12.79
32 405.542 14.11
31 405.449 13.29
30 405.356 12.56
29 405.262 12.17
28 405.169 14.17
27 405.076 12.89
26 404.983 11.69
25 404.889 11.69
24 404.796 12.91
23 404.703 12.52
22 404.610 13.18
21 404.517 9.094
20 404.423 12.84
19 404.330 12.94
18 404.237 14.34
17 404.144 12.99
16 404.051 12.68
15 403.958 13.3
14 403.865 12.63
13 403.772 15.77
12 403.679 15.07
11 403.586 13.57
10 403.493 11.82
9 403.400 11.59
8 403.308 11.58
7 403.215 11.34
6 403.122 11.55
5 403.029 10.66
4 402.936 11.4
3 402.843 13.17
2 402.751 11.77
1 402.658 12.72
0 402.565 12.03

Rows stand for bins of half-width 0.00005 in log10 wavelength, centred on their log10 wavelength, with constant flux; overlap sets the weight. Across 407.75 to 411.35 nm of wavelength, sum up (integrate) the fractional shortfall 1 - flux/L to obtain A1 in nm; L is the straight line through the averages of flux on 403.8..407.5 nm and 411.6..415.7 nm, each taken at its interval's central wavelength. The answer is 0.272 nm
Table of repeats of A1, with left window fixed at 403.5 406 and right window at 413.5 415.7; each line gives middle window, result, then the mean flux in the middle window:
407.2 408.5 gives 0.07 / 12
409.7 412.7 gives 0.33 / 11.1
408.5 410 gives 0.23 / 10.7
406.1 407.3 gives 0.06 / 12.1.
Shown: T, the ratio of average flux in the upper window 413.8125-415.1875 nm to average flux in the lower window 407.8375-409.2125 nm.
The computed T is 1.03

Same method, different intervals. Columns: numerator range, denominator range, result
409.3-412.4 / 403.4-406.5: 0.86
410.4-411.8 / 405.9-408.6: 0.91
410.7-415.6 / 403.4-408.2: 0.93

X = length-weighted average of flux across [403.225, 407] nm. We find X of 12.7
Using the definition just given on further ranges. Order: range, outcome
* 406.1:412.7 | 11.5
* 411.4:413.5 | 11.1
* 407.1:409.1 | 11.9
